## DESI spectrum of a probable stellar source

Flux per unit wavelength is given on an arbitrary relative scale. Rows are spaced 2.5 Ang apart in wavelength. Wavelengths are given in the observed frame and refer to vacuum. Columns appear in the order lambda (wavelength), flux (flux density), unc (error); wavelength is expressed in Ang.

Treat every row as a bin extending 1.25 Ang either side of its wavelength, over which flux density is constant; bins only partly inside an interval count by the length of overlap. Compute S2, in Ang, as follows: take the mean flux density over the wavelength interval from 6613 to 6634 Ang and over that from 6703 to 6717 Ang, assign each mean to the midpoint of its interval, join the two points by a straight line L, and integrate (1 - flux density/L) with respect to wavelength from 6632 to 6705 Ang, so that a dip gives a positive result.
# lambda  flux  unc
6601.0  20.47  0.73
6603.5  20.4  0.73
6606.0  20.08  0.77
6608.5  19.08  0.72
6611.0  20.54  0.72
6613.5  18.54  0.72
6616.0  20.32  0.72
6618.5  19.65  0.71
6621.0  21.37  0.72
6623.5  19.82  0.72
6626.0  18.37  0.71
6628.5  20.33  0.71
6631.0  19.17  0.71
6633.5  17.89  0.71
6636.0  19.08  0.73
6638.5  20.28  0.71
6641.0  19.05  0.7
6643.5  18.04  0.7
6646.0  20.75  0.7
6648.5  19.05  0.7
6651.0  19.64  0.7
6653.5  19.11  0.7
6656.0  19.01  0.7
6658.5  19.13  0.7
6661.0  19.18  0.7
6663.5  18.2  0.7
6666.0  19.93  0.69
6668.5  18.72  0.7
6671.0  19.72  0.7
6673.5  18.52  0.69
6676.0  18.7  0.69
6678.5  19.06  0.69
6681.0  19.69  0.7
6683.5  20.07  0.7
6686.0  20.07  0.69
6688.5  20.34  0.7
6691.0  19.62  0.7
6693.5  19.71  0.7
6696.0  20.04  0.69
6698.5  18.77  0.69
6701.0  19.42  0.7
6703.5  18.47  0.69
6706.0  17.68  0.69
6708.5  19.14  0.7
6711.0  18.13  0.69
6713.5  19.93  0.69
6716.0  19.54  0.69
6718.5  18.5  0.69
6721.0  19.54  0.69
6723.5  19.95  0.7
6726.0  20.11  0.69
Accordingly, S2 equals -0.4 Ang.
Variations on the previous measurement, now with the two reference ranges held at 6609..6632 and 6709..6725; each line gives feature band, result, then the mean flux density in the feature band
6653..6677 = 0.6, 19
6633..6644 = 0.4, 19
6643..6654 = 0.1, 19.4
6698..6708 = 0.4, 18.6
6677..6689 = -0.2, 19.8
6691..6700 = -0.1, 19.5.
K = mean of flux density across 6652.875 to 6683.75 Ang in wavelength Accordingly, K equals 19.1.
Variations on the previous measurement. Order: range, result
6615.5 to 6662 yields 19.4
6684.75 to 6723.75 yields 19.3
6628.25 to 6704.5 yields 19.3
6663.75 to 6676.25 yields 19.1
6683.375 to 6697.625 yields 19.9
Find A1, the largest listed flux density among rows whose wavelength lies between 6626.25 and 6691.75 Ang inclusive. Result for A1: 20.75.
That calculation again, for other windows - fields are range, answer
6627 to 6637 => 20.33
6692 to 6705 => 20.04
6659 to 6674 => 19.93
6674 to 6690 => 20.34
